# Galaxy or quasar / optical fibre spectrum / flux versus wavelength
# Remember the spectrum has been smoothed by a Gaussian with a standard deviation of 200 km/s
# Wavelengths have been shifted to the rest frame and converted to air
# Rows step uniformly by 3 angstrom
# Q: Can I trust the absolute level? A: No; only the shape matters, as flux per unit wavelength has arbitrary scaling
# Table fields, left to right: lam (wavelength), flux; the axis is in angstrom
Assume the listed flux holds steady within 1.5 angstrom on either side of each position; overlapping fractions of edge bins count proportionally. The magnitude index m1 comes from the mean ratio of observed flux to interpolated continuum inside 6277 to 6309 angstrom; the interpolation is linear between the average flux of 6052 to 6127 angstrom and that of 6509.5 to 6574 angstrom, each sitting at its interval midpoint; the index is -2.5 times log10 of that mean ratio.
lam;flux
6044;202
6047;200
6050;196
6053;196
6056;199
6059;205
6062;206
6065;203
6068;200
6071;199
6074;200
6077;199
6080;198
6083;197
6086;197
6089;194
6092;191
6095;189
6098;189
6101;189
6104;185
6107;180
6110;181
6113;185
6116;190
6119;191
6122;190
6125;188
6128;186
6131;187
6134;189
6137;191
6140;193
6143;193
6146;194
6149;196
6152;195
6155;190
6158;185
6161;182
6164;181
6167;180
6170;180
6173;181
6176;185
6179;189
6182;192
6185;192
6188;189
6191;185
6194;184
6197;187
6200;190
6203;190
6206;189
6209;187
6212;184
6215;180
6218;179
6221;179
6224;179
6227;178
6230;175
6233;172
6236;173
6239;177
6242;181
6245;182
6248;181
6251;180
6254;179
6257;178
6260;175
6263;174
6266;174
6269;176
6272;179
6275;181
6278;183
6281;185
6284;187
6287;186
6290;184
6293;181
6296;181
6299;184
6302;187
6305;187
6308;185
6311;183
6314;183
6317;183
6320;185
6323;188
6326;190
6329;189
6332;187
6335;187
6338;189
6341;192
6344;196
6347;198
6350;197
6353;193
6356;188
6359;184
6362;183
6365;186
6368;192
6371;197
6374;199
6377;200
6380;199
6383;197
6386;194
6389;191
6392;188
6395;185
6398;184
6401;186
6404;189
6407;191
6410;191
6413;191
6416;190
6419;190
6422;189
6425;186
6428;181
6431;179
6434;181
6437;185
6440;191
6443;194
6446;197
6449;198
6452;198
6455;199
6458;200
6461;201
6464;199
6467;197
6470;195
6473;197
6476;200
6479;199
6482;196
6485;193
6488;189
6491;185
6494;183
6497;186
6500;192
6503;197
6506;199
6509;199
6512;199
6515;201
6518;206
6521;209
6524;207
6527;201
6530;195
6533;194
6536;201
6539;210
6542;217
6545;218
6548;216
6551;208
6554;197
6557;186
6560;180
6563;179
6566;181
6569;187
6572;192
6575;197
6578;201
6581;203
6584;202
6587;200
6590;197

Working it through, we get 0.066 mag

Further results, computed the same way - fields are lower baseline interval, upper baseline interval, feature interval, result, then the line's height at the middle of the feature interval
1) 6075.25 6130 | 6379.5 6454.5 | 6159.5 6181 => 0.04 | 190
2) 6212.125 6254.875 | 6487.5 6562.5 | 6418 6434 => 0.04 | 192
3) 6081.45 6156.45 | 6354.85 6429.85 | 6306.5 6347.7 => 0.01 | 190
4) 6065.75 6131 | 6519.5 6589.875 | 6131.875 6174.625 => 0.03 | 192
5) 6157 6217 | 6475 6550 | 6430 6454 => 0.03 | 197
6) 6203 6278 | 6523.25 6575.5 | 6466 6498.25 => 0.01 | 194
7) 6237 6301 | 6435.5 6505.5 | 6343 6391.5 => -0.03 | 187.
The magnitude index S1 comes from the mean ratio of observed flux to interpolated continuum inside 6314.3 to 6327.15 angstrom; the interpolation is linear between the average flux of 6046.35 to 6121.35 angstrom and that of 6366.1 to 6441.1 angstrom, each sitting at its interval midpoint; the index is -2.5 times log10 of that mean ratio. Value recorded 0.03 mag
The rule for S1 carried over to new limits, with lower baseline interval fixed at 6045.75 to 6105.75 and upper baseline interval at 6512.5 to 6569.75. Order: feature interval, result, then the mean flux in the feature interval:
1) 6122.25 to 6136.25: 0.051 mag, 188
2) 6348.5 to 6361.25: 0.047 mag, 190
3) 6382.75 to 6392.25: 0.034 mag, 192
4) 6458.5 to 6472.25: 0.006 mag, 198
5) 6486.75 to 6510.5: 0.046 mag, 191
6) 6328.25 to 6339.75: 0.058 mag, 188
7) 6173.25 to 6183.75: 0.053 mag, 188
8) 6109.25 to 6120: 0.056 mag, 187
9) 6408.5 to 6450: 0.058 mag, 189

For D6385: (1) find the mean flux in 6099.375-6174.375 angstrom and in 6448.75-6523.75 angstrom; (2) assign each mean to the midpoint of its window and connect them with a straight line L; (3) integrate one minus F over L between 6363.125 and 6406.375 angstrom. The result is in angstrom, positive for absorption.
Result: 0.5 angstrom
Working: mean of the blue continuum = 187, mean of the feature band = 192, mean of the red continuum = 197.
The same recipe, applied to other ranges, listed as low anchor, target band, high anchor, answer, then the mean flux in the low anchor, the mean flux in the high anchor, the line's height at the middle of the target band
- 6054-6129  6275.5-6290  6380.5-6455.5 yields 0.5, 193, 190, 191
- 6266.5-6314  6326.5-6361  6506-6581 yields -0.8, 183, 199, 186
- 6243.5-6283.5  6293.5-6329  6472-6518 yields -0.5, 179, 195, 182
